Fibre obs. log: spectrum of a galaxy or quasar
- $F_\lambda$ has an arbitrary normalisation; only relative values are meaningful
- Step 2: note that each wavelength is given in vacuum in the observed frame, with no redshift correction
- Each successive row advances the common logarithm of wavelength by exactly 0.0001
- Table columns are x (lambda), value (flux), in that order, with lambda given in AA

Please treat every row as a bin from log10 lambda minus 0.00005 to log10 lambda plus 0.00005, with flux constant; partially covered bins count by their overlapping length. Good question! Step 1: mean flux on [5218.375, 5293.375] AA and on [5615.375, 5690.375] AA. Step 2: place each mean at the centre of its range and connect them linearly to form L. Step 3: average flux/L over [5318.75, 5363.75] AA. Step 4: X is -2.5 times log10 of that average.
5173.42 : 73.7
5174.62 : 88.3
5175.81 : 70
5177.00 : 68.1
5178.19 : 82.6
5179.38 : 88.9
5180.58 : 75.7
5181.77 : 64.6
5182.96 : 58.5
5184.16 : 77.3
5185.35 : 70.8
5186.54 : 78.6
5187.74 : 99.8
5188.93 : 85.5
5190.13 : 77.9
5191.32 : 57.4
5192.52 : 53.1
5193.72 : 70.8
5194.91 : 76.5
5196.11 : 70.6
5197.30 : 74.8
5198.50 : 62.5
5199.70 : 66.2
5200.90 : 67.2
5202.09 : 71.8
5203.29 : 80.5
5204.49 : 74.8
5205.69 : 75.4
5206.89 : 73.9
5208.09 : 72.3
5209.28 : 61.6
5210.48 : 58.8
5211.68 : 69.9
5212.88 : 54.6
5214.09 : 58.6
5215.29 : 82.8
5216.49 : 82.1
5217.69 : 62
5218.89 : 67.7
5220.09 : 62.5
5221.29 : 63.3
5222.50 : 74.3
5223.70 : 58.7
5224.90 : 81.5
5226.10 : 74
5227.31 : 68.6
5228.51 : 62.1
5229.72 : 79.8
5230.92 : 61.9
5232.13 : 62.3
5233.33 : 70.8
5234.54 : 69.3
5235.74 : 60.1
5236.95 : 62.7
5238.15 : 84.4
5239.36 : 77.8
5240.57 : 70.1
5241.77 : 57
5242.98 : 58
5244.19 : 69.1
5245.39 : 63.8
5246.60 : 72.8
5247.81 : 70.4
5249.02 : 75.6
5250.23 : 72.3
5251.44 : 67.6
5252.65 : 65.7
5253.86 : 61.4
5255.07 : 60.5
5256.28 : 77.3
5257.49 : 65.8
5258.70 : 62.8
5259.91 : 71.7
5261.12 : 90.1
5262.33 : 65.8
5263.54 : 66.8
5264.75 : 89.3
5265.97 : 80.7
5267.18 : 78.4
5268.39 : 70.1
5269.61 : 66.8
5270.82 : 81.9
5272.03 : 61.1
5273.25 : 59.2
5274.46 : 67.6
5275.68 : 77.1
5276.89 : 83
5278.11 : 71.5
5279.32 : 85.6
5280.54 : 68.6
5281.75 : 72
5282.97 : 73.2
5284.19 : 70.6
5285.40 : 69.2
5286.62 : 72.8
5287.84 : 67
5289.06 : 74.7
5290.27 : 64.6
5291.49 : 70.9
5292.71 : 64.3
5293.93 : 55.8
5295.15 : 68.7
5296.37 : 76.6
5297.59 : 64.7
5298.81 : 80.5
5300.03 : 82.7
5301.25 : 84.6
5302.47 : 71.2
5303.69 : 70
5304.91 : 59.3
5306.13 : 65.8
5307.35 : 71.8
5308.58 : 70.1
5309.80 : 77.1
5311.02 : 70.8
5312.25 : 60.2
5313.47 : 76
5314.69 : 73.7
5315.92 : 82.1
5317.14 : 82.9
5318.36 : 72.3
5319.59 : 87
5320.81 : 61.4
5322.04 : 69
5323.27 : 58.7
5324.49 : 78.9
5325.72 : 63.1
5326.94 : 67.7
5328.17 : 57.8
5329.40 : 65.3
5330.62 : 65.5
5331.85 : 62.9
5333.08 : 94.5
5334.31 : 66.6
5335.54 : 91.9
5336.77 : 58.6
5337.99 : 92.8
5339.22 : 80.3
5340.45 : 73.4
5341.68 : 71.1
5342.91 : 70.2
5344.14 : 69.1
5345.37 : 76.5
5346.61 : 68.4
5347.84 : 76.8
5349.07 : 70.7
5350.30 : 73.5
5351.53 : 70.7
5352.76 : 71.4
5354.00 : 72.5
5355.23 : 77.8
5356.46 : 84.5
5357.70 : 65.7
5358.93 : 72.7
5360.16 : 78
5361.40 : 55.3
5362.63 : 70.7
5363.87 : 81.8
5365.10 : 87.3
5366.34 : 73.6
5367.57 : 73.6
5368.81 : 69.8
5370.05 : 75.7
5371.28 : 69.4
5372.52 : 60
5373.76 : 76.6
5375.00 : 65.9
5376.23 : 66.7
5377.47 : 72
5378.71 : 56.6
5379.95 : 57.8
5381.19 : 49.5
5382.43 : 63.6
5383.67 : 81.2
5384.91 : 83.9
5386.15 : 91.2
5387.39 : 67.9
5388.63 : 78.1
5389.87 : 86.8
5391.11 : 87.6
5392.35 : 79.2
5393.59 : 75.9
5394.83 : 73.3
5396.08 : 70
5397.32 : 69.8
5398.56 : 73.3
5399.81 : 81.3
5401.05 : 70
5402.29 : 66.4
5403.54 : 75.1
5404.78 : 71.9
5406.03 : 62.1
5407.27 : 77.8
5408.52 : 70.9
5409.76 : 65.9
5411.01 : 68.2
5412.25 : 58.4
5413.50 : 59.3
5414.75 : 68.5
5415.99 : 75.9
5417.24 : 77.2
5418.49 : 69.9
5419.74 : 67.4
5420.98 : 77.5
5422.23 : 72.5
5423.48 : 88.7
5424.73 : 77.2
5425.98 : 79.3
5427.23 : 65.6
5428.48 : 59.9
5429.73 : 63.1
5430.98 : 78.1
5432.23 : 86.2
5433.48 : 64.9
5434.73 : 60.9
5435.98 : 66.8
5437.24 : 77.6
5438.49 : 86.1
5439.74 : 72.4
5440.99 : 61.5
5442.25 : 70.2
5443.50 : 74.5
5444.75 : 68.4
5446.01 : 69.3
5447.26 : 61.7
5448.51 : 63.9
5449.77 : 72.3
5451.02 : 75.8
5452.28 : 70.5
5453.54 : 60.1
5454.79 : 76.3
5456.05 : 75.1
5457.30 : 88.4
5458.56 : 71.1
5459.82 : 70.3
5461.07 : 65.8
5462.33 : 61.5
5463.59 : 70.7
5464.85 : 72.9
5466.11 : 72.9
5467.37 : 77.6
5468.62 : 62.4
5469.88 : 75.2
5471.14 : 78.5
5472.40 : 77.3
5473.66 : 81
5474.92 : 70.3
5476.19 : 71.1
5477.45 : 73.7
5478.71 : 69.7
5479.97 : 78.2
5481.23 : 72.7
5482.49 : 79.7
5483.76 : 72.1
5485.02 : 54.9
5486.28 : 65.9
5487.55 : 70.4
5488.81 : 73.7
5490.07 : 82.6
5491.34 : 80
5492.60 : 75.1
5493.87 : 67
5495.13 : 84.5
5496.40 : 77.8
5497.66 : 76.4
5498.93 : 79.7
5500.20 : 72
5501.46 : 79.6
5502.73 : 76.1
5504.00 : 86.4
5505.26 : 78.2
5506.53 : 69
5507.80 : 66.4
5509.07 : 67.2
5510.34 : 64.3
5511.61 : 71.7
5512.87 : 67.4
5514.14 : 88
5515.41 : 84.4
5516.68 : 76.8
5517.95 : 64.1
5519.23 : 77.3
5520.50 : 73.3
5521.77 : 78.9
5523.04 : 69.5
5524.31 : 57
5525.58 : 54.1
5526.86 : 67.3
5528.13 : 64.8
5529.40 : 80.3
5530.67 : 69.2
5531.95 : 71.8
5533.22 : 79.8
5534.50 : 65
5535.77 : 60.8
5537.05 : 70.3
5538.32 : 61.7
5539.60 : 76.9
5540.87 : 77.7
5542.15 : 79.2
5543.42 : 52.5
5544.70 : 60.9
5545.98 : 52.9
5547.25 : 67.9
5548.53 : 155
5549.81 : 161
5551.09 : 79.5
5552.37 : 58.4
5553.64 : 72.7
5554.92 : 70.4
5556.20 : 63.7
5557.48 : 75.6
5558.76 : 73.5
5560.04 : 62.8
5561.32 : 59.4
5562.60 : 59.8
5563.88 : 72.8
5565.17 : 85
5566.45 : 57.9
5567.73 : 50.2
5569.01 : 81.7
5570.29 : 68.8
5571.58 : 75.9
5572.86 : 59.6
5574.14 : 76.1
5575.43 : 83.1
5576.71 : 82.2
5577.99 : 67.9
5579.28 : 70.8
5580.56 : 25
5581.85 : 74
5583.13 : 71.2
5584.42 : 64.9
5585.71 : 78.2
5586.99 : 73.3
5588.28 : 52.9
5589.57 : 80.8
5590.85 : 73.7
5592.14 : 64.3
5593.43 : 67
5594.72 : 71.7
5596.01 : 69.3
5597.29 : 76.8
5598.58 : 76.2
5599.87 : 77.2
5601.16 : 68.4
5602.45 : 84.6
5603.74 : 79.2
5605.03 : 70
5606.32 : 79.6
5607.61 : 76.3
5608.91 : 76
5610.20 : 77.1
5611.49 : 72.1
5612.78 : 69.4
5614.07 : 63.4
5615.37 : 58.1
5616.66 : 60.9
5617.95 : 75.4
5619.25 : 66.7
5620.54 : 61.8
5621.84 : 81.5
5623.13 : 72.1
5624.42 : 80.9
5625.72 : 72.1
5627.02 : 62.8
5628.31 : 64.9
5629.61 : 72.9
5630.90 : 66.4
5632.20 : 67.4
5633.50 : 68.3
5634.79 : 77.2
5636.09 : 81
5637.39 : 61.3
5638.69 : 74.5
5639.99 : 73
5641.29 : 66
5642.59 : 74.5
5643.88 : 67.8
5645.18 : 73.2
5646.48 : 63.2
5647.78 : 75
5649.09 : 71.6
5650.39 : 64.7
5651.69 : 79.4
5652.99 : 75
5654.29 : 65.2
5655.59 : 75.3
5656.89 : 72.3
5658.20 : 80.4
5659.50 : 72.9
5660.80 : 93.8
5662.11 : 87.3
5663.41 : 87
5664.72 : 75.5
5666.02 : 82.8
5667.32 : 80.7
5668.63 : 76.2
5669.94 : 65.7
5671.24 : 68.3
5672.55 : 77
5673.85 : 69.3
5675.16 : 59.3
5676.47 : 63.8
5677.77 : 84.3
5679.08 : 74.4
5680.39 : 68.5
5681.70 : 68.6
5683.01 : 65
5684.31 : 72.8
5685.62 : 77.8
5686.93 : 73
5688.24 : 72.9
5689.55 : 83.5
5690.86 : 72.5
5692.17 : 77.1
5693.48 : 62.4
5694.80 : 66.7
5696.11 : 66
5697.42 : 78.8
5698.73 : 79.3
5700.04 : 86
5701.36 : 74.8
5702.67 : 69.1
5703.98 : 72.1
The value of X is -0.02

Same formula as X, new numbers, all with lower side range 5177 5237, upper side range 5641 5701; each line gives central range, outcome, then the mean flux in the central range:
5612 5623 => 0.092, 67.5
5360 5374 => -0.012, 72.3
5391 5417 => 0.009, 71.2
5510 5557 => -0.022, 74.3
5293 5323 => -0.013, 72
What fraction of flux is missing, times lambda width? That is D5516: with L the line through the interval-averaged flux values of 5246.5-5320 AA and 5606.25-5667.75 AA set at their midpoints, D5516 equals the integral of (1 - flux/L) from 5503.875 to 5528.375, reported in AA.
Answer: 0.5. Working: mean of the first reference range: 71.9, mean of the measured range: 71.1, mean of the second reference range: 72.8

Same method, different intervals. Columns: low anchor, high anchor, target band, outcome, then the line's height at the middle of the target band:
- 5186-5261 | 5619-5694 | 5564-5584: 1.0 AA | 72.2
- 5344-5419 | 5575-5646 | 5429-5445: 0.0 AA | 71.7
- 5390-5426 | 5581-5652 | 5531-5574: -1.0 AA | 71.7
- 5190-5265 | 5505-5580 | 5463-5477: -0.4 AA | 71.8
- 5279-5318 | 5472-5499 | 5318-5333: 0.8 AA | 72.1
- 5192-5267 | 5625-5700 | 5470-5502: -1.4 AA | 71.5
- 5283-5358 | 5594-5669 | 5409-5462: 1.1 AA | 72.4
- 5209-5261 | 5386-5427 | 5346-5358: -0.3 AA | 71.8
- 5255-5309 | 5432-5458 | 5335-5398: -1.5 AA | 71.5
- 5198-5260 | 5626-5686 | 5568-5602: 0.8 AA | 72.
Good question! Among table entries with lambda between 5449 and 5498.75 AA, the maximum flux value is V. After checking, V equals 88.4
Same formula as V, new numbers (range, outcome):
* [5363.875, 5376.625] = 87.3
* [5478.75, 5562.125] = 161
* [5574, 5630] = 84.6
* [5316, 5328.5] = 87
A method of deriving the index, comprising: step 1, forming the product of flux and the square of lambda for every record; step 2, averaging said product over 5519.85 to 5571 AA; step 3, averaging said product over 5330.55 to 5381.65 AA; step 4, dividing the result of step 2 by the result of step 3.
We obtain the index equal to 1.1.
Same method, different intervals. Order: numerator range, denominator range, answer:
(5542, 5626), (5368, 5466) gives 1.08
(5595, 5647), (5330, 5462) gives 1.07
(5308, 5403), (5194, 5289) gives 1.08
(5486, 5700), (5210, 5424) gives 1.13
